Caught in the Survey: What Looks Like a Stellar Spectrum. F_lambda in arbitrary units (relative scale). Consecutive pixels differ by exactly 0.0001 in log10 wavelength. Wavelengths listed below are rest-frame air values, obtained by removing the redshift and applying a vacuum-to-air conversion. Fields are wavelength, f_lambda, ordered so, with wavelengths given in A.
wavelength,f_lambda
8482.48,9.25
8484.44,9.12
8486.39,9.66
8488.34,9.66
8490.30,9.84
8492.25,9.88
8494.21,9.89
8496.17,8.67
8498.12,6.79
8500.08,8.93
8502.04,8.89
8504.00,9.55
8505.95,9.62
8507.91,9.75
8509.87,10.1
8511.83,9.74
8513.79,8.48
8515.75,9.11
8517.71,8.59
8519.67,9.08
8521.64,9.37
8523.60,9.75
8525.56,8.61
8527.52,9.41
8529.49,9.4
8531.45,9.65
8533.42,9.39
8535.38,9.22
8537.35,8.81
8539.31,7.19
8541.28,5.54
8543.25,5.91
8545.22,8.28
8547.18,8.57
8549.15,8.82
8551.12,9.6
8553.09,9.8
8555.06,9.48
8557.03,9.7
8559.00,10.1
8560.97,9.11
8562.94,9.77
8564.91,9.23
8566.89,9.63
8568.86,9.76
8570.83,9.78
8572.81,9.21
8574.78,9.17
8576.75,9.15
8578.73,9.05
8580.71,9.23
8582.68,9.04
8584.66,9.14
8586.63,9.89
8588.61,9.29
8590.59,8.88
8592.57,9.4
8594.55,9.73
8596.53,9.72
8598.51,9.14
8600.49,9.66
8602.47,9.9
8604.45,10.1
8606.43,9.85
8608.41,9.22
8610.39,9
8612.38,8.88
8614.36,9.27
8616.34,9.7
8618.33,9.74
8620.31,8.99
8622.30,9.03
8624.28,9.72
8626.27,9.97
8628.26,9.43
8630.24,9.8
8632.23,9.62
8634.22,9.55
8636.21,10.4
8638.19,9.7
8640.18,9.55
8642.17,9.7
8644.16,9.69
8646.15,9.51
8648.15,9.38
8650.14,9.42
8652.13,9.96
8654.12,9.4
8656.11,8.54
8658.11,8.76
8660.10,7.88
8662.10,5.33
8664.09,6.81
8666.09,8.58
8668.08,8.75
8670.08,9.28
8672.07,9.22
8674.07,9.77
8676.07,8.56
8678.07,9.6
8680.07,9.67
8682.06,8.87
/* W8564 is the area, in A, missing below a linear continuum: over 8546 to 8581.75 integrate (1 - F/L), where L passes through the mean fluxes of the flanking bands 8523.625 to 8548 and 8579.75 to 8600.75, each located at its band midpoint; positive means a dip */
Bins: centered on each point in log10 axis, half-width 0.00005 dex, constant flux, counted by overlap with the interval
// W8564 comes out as -2.0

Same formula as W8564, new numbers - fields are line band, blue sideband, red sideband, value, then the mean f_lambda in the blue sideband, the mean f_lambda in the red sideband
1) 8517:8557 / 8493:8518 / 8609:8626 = 1.82 A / 9.11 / 9.32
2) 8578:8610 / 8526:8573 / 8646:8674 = -2.23 A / 8.96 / 8.64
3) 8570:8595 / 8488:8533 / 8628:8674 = -0.38 A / 9.24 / 9.06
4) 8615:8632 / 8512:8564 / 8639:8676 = -1.30 A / 8.89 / 8.86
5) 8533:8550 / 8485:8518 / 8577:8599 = 2.50 A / 9.26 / 9.31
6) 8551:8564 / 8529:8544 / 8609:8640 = -1.83 A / 8.13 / 9.52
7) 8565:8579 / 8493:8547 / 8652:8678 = -1.12 A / 8.8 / 8.52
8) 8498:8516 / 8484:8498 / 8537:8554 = -0.46 A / 9.38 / 8.02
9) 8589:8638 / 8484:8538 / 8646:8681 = -3.26 A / 9.25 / 8.78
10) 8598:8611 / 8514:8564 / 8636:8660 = -0.54 A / 8.89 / 9.41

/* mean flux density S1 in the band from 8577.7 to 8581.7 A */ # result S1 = 9.13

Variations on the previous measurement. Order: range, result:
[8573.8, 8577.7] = 9.17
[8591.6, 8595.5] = 9.56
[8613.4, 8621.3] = 9.43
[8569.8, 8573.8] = 9.5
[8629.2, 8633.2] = 9.72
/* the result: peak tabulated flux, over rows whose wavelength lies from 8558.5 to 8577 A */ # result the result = 10.1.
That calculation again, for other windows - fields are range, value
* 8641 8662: 9.96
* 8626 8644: 10.4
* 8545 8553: 9.6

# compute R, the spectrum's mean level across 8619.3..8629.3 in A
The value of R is 9.44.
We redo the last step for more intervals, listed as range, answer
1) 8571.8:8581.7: 9.16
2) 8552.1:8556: 9.64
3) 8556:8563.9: 9.67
